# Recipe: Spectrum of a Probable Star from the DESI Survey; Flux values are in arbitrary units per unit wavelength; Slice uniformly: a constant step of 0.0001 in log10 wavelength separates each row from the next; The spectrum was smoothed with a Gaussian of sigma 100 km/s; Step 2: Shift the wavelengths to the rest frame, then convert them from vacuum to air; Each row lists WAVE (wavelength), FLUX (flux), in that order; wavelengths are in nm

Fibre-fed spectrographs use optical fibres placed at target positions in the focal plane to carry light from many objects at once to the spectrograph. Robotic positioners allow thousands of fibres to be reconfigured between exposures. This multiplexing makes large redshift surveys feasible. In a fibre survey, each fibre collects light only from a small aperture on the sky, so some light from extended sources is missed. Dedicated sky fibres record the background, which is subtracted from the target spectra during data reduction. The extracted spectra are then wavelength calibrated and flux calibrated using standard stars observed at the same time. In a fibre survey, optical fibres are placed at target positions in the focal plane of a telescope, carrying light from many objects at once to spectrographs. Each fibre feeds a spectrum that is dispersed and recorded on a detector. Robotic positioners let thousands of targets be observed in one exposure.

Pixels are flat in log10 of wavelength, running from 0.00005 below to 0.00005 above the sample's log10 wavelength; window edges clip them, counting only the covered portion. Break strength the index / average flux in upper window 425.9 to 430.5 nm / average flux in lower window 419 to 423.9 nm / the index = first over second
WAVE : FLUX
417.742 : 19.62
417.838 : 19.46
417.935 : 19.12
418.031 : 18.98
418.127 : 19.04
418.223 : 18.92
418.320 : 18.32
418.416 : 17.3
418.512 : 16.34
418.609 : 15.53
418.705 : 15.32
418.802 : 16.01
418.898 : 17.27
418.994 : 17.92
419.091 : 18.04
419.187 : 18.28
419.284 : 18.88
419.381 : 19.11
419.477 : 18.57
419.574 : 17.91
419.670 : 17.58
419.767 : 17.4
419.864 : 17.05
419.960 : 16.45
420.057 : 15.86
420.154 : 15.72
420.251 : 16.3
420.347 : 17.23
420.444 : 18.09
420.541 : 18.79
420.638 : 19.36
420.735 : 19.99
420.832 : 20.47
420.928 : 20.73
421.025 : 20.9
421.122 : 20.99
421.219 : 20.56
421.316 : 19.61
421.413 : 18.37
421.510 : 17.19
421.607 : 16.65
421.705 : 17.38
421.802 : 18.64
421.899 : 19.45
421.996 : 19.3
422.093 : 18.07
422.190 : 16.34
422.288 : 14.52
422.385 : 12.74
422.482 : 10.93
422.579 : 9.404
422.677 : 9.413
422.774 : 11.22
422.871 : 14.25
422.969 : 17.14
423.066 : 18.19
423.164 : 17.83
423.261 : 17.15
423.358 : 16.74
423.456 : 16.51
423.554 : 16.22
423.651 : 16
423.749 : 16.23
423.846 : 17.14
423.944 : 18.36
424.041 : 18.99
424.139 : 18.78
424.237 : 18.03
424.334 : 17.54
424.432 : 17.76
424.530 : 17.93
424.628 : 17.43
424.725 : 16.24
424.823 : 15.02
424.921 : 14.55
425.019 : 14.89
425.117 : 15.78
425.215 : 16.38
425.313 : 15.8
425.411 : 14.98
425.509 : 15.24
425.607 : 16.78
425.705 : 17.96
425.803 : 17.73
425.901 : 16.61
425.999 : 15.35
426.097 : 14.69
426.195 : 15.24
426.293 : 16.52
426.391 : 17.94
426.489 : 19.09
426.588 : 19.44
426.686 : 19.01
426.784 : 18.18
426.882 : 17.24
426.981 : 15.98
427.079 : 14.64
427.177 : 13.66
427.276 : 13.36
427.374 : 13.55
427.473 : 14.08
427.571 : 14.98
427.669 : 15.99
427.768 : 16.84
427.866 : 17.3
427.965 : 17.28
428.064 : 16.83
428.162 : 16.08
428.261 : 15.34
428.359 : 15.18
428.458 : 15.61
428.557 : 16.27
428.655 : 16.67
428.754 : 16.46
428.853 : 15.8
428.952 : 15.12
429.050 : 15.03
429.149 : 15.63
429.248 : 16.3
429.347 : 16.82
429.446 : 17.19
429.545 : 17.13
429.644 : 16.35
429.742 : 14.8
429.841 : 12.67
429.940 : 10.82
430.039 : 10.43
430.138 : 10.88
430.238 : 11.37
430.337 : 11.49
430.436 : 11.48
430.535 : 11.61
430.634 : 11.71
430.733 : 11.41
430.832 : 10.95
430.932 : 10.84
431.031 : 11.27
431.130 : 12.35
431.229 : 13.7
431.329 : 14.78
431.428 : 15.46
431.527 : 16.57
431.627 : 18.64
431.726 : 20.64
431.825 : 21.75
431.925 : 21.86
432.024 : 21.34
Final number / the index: 0.90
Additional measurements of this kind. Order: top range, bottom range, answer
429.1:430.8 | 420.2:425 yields 0.78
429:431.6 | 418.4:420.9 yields 0.77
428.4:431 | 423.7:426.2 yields 0.83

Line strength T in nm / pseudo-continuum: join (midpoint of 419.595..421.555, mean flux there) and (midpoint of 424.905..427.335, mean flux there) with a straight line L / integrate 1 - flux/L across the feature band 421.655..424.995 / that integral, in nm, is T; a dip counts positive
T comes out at 0.22 nm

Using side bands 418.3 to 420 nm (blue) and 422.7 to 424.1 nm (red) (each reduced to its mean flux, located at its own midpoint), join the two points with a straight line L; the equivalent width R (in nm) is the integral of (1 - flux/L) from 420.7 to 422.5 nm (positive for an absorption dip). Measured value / -0.14 nm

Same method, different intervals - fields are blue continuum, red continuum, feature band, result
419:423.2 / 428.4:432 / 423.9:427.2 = -0.16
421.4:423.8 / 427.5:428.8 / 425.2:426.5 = -0.03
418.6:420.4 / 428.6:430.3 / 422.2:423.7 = 0.16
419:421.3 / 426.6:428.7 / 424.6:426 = 0.06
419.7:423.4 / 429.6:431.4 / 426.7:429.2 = -0.41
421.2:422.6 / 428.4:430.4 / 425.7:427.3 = -0.13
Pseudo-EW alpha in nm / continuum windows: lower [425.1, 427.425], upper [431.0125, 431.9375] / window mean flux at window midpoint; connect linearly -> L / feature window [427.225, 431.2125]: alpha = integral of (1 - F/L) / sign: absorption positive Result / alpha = 0.54 nm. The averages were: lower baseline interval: 16.3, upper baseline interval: 16.7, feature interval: 14.3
